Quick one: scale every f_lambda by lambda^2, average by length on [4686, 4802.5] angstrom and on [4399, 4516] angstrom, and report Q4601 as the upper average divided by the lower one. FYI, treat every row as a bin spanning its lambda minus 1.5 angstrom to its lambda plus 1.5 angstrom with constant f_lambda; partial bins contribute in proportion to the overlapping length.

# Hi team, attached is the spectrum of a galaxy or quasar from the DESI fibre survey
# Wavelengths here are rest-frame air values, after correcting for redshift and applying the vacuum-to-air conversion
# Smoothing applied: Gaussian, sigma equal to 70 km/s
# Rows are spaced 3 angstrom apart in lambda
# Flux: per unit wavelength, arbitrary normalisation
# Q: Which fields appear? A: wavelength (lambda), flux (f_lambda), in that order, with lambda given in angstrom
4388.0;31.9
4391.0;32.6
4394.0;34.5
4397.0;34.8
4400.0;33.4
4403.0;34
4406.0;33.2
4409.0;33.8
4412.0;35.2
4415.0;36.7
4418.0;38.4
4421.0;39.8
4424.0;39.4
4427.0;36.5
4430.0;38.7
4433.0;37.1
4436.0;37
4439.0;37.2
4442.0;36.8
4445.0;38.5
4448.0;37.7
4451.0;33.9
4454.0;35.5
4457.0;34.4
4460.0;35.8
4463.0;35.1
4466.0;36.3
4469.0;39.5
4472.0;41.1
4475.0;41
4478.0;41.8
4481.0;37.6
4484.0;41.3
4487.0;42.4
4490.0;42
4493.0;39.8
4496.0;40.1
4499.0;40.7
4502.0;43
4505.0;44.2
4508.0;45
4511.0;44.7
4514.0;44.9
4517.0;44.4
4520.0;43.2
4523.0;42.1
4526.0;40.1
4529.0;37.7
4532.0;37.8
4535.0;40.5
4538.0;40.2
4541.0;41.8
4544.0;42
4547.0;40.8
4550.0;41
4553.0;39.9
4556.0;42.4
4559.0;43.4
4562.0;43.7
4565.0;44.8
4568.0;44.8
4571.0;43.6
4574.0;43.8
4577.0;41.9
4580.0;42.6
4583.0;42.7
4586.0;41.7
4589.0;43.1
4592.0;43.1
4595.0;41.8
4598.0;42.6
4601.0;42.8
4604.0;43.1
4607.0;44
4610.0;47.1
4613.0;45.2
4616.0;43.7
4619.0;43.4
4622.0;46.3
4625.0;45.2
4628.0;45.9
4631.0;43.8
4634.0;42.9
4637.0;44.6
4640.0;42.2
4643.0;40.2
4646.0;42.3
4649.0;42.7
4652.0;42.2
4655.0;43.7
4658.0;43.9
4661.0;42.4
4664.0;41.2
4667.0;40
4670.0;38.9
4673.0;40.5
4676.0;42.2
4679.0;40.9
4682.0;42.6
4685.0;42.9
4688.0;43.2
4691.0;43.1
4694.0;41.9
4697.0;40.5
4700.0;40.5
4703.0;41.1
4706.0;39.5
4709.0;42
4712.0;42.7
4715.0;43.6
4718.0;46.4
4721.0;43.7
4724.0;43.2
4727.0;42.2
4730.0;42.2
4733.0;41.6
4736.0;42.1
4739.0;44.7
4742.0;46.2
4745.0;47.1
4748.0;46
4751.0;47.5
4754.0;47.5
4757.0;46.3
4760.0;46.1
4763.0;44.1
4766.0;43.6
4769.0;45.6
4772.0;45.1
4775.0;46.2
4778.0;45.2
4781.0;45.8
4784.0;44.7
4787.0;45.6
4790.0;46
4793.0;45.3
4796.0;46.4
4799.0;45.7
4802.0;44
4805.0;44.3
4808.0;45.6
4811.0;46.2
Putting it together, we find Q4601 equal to 1.3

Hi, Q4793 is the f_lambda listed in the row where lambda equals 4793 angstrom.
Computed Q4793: 45.3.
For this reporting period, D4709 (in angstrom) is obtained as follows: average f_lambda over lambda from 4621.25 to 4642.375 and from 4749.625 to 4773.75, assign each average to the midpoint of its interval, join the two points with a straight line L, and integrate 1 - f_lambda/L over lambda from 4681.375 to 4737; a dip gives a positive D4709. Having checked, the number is 3.4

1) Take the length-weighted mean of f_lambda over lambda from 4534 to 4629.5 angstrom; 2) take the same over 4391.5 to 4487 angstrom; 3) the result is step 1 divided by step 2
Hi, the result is 1.16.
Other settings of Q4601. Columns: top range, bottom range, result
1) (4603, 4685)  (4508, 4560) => 1.08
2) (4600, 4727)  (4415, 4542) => 1.17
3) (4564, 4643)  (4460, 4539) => 1.12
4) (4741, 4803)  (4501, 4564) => 1.21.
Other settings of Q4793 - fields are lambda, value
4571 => 43.6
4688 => 43.2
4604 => 43.1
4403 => 34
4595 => 41.8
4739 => 44.7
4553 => 39.9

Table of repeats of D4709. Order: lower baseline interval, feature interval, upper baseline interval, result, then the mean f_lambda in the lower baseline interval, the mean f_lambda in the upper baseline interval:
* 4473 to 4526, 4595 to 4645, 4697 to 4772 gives -0.9 angstrom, 42.2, 43.9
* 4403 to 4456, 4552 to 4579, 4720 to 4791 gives -2.1 angstrom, 36.7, 44.9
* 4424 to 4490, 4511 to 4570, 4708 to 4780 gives -3.0 angstrom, 38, 44.6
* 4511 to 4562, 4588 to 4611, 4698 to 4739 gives -0.8 angstrom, 41.6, 42.4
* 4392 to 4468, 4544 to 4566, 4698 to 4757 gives -1.6 angstrom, 36.1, 43.7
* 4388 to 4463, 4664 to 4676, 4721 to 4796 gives 0.7 angstrom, 35.9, 45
